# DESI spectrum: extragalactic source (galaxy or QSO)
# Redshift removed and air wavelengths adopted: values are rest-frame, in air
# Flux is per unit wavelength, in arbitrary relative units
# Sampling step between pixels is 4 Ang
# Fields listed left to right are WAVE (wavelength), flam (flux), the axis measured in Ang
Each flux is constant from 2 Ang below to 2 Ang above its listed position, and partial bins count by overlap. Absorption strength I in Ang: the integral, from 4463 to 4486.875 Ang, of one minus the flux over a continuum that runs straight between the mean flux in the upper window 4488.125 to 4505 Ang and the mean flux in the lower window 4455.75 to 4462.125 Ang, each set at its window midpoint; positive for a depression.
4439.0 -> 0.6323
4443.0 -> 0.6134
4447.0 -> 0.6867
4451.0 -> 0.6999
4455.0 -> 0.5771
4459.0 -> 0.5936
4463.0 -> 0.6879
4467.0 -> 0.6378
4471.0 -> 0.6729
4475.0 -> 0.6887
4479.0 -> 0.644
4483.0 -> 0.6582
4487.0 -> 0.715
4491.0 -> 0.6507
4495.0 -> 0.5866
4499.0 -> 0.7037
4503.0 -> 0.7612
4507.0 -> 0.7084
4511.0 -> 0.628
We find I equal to -1.13 Ang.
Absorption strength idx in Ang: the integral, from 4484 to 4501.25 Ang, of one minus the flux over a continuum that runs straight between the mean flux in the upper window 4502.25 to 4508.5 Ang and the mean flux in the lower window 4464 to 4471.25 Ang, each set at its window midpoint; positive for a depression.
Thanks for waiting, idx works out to 1.0 Ang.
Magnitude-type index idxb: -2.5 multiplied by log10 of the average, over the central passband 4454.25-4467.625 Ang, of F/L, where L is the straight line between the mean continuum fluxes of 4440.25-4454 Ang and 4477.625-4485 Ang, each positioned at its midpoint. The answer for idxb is 0.05 mag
